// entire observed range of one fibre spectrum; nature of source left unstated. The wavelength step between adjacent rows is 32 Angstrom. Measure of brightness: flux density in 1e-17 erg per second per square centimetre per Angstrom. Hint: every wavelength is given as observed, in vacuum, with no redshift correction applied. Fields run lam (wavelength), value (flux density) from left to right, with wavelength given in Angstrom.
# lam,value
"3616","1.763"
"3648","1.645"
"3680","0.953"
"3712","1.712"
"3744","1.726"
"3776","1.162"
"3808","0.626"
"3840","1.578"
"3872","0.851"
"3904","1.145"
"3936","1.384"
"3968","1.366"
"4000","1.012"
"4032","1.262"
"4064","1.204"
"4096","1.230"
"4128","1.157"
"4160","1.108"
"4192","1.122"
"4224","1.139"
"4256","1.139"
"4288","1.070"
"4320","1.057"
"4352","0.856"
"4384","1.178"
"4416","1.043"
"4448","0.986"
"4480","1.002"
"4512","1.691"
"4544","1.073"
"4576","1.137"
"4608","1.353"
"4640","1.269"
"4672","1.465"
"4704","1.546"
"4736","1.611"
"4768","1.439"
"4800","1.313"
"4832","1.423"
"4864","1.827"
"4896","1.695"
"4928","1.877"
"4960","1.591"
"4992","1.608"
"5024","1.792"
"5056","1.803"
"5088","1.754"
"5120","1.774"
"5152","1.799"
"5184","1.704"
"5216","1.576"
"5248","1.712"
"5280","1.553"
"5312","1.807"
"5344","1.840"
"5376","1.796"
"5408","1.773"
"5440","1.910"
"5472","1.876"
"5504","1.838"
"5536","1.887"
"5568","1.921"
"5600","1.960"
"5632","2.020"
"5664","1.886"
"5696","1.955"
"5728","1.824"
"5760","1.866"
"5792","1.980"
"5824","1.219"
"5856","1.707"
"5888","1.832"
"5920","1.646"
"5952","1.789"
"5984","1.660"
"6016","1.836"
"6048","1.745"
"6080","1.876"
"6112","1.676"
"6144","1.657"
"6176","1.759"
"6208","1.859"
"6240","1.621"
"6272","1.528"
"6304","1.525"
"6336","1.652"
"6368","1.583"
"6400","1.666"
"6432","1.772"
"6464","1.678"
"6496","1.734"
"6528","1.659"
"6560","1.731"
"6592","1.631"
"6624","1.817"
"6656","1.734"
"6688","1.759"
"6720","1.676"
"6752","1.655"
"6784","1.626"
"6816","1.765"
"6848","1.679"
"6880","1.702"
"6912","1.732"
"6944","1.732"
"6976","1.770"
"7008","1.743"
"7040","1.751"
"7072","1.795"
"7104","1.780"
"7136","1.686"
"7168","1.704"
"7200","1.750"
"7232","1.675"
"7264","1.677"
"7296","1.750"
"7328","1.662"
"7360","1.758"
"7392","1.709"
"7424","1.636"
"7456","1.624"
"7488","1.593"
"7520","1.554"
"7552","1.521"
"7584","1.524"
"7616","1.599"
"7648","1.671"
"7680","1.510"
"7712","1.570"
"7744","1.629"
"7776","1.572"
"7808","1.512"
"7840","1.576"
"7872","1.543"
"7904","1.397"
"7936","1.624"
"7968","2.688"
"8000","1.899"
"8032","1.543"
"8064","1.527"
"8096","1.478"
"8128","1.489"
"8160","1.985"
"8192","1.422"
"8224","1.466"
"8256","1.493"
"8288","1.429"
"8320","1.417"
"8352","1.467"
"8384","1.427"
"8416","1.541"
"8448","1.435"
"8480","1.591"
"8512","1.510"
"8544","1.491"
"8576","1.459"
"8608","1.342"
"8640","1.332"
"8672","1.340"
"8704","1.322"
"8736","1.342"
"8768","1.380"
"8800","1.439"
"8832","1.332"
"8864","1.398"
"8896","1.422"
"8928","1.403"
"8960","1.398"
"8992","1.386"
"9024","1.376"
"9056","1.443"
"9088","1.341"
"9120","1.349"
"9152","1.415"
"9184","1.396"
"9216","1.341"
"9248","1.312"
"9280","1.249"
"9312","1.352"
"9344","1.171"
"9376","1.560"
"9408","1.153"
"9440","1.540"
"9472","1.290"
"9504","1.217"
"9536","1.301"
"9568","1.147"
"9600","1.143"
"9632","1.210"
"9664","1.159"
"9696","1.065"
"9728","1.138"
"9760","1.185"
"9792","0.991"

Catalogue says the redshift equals 0.213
